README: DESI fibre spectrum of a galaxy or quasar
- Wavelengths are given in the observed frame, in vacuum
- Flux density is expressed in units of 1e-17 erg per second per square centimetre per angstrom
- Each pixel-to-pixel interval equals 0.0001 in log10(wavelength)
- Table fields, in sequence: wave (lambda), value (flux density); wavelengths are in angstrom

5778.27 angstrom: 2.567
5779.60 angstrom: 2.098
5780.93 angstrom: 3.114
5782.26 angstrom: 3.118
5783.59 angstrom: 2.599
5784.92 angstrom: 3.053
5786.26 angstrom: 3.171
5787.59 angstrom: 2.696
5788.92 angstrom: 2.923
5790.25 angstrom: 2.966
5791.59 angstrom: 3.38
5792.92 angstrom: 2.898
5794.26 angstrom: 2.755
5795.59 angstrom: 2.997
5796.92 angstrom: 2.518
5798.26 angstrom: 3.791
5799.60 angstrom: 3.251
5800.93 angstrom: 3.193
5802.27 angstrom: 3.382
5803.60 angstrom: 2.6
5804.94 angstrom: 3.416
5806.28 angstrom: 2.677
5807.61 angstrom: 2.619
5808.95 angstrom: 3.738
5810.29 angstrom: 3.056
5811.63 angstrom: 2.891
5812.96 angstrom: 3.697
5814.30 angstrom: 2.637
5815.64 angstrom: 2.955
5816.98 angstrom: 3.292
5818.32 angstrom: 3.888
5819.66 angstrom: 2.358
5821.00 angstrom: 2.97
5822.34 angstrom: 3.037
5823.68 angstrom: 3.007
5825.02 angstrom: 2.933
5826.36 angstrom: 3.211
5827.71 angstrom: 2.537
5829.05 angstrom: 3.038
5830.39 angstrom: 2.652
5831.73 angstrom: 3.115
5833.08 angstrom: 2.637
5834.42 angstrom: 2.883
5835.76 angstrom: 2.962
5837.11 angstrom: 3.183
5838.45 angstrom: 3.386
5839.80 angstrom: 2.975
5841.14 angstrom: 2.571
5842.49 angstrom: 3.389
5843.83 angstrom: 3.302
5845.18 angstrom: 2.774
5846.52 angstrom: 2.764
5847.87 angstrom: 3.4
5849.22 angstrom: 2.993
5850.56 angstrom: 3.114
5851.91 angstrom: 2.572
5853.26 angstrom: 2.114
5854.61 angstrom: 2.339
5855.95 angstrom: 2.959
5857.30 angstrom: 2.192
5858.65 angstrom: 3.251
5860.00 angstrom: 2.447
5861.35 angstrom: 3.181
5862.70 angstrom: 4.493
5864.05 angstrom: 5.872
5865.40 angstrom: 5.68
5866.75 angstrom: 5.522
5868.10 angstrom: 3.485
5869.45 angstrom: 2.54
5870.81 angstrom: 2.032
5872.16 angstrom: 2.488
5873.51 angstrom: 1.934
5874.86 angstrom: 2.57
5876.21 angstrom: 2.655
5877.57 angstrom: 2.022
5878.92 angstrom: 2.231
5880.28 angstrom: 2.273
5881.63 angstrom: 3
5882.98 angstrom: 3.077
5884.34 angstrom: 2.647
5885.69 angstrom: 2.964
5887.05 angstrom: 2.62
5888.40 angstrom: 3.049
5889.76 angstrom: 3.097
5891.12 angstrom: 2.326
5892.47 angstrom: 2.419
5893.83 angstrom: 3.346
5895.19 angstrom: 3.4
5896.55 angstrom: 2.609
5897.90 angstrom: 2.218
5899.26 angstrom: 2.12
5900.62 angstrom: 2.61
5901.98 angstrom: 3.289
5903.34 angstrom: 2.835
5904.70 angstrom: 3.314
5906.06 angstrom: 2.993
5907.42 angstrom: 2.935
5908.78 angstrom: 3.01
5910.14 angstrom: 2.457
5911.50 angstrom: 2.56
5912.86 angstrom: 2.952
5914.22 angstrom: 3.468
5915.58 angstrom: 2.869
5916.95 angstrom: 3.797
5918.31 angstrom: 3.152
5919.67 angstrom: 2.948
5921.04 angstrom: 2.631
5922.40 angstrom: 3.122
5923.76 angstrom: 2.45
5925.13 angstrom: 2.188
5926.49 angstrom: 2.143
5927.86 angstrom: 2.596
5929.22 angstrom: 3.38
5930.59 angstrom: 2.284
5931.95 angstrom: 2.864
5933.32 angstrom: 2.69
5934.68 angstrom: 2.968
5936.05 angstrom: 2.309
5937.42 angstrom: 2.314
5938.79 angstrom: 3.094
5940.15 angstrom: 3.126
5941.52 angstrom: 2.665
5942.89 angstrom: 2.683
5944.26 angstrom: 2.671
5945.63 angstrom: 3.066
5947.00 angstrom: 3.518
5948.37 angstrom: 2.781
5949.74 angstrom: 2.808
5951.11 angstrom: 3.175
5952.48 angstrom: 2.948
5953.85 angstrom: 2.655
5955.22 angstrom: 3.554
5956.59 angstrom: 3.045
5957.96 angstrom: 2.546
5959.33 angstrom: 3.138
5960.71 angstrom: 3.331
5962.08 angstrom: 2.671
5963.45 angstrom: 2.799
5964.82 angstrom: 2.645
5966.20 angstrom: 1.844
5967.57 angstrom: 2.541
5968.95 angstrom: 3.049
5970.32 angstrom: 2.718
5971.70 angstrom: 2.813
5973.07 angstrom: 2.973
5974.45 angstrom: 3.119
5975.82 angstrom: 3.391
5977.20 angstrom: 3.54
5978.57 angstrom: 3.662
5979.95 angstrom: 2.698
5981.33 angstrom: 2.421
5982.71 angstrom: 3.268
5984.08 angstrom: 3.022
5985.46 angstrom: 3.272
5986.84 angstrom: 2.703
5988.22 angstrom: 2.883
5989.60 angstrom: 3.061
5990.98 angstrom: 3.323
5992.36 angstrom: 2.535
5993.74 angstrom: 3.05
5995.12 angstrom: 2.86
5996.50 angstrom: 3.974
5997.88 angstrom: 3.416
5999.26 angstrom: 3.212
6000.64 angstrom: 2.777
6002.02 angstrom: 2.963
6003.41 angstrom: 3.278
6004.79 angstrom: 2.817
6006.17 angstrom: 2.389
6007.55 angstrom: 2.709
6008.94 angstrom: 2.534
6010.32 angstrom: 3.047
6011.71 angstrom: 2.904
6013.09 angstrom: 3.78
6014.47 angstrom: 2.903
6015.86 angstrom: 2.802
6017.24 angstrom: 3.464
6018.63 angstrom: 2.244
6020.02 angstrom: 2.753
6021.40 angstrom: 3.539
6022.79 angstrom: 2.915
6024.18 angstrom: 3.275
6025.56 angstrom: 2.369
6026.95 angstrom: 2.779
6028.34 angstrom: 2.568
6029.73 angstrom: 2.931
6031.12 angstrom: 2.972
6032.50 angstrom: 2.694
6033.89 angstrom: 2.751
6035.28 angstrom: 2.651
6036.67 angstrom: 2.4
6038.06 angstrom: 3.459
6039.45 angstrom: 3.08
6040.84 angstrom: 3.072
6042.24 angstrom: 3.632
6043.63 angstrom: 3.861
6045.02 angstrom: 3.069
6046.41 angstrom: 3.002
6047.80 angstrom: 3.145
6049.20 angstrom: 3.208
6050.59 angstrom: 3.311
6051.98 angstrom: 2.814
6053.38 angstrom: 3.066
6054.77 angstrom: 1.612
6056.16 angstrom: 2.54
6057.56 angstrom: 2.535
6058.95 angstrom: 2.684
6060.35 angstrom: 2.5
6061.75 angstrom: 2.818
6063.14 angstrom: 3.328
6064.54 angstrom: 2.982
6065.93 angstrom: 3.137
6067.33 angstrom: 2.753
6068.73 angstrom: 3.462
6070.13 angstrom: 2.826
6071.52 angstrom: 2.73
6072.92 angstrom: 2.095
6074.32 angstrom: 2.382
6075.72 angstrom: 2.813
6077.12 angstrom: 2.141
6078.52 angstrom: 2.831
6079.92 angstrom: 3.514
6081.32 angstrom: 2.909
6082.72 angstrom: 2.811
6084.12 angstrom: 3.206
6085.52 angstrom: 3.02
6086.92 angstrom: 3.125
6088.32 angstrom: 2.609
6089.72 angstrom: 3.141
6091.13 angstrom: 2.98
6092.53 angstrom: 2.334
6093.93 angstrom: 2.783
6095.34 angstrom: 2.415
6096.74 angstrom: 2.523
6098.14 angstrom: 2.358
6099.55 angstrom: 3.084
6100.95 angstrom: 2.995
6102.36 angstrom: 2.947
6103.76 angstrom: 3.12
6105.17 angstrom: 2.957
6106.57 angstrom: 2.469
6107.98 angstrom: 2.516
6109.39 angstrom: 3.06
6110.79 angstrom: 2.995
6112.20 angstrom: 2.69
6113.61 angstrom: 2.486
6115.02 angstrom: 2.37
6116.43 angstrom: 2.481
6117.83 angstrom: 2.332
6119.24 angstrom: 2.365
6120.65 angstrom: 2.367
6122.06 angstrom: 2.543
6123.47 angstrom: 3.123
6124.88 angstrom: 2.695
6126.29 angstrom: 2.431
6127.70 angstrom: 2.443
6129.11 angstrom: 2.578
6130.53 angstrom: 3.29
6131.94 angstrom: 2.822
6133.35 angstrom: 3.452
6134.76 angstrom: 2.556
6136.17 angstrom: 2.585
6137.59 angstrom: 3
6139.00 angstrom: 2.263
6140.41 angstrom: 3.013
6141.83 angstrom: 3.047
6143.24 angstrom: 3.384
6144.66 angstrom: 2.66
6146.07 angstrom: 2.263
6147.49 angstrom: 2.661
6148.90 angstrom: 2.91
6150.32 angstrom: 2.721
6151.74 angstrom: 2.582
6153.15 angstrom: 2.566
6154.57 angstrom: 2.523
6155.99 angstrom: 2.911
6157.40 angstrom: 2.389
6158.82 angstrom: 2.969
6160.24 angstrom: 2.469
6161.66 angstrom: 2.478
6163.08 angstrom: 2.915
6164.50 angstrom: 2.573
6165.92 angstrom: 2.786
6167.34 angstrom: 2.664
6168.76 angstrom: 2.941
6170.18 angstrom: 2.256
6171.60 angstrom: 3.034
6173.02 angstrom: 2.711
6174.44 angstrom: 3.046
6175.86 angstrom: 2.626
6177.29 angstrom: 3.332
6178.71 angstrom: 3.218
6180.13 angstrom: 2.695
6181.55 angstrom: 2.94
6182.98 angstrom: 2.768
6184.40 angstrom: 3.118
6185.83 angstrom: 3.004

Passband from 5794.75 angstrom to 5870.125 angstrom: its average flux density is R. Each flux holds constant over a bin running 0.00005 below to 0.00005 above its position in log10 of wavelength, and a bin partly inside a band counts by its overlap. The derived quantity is 3.15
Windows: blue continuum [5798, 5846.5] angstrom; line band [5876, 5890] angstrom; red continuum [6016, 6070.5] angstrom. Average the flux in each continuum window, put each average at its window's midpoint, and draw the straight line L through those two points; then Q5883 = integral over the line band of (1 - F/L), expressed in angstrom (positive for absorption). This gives 1.5 angstrom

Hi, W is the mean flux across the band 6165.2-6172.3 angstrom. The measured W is 2.74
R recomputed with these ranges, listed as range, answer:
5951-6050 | 2.98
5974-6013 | 3.04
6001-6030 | 2.9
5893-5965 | 2.86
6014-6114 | 2.86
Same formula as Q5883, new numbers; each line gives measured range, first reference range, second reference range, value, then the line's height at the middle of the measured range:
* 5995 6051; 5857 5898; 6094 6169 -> -3.2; 2.85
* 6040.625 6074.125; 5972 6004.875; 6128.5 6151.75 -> 0.6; 2.97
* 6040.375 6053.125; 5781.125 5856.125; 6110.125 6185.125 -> -1.9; 2.81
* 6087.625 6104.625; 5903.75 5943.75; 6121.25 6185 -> 0.1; 2.79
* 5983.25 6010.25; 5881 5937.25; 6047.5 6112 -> -1.7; 2.82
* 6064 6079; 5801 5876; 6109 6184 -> 0.4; 2.82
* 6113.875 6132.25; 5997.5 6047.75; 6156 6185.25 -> 1.7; 2.86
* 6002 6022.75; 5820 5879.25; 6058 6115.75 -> -0.5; 2.87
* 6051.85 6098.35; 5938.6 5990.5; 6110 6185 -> 0.9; 2.82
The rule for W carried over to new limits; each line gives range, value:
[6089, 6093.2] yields 2.82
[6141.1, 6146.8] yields 2.84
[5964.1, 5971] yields 2.56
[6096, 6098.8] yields 2.45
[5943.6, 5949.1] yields 3.01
